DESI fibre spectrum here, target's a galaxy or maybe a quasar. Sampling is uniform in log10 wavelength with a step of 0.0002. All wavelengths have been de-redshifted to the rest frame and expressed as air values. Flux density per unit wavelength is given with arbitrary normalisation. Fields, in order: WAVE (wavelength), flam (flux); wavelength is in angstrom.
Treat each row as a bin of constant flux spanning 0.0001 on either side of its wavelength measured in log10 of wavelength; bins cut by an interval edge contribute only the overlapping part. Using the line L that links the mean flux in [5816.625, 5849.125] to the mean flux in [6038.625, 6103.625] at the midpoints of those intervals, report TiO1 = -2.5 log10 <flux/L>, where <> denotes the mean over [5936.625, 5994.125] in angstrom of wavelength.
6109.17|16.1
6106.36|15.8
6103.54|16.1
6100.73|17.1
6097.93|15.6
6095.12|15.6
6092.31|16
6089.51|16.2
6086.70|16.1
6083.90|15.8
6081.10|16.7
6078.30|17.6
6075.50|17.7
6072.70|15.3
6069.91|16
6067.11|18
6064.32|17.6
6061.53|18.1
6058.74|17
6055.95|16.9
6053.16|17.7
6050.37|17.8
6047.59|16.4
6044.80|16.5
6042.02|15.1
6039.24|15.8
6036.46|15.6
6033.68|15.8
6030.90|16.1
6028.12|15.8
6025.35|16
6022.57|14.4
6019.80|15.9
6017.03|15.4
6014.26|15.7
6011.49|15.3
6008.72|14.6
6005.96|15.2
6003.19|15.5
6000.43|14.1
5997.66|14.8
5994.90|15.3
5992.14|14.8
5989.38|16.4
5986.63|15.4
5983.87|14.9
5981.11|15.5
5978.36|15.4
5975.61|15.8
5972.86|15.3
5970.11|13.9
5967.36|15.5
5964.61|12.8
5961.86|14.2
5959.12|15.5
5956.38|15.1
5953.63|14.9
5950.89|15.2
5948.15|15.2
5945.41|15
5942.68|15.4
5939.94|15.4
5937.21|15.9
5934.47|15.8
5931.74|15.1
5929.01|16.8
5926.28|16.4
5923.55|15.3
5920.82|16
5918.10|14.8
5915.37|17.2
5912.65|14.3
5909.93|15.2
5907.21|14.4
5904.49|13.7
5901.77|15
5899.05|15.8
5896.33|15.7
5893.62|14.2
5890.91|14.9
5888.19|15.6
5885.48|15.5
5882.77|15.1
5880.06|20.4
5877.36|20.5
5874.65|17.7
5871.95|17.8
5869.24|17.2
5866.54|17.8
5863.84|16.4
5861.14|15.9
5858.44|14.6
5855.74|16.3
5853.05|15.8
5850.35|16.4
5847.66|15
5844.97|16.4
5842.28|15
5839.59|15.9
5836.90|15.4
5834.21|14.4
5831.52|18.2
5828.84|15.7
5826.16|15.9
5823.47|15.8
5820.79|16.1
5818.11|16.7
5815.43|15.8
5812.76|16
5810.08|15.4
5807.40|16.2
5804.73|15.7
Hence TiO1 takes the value 0.08 mag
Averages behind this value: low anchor 15.9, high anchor 16.6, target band 15.1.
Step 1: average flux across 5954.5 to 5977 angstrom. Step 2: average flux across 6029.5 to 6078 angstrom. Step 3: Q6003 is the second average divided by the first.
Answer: 1.1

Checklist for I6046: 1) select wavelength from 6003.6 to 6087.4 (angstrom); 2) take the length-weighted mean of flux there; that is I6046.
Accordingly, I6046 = 16.3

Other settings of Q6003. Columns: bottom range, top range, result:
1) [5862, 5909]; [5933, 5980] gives 0.92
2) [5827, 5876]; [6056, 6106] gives 1.02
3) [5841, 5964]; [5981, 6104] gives 1.02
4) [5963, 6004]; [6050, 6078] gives 1.15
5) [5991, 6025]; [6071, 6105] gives 1.08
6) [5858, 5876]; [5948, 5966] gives 0.87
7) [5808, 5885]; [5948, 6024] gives 0.92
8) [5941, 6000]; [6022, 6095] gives 1.09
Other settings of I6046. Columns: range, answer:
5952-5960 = 15.1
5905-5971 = 15.2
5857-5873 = 16.6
